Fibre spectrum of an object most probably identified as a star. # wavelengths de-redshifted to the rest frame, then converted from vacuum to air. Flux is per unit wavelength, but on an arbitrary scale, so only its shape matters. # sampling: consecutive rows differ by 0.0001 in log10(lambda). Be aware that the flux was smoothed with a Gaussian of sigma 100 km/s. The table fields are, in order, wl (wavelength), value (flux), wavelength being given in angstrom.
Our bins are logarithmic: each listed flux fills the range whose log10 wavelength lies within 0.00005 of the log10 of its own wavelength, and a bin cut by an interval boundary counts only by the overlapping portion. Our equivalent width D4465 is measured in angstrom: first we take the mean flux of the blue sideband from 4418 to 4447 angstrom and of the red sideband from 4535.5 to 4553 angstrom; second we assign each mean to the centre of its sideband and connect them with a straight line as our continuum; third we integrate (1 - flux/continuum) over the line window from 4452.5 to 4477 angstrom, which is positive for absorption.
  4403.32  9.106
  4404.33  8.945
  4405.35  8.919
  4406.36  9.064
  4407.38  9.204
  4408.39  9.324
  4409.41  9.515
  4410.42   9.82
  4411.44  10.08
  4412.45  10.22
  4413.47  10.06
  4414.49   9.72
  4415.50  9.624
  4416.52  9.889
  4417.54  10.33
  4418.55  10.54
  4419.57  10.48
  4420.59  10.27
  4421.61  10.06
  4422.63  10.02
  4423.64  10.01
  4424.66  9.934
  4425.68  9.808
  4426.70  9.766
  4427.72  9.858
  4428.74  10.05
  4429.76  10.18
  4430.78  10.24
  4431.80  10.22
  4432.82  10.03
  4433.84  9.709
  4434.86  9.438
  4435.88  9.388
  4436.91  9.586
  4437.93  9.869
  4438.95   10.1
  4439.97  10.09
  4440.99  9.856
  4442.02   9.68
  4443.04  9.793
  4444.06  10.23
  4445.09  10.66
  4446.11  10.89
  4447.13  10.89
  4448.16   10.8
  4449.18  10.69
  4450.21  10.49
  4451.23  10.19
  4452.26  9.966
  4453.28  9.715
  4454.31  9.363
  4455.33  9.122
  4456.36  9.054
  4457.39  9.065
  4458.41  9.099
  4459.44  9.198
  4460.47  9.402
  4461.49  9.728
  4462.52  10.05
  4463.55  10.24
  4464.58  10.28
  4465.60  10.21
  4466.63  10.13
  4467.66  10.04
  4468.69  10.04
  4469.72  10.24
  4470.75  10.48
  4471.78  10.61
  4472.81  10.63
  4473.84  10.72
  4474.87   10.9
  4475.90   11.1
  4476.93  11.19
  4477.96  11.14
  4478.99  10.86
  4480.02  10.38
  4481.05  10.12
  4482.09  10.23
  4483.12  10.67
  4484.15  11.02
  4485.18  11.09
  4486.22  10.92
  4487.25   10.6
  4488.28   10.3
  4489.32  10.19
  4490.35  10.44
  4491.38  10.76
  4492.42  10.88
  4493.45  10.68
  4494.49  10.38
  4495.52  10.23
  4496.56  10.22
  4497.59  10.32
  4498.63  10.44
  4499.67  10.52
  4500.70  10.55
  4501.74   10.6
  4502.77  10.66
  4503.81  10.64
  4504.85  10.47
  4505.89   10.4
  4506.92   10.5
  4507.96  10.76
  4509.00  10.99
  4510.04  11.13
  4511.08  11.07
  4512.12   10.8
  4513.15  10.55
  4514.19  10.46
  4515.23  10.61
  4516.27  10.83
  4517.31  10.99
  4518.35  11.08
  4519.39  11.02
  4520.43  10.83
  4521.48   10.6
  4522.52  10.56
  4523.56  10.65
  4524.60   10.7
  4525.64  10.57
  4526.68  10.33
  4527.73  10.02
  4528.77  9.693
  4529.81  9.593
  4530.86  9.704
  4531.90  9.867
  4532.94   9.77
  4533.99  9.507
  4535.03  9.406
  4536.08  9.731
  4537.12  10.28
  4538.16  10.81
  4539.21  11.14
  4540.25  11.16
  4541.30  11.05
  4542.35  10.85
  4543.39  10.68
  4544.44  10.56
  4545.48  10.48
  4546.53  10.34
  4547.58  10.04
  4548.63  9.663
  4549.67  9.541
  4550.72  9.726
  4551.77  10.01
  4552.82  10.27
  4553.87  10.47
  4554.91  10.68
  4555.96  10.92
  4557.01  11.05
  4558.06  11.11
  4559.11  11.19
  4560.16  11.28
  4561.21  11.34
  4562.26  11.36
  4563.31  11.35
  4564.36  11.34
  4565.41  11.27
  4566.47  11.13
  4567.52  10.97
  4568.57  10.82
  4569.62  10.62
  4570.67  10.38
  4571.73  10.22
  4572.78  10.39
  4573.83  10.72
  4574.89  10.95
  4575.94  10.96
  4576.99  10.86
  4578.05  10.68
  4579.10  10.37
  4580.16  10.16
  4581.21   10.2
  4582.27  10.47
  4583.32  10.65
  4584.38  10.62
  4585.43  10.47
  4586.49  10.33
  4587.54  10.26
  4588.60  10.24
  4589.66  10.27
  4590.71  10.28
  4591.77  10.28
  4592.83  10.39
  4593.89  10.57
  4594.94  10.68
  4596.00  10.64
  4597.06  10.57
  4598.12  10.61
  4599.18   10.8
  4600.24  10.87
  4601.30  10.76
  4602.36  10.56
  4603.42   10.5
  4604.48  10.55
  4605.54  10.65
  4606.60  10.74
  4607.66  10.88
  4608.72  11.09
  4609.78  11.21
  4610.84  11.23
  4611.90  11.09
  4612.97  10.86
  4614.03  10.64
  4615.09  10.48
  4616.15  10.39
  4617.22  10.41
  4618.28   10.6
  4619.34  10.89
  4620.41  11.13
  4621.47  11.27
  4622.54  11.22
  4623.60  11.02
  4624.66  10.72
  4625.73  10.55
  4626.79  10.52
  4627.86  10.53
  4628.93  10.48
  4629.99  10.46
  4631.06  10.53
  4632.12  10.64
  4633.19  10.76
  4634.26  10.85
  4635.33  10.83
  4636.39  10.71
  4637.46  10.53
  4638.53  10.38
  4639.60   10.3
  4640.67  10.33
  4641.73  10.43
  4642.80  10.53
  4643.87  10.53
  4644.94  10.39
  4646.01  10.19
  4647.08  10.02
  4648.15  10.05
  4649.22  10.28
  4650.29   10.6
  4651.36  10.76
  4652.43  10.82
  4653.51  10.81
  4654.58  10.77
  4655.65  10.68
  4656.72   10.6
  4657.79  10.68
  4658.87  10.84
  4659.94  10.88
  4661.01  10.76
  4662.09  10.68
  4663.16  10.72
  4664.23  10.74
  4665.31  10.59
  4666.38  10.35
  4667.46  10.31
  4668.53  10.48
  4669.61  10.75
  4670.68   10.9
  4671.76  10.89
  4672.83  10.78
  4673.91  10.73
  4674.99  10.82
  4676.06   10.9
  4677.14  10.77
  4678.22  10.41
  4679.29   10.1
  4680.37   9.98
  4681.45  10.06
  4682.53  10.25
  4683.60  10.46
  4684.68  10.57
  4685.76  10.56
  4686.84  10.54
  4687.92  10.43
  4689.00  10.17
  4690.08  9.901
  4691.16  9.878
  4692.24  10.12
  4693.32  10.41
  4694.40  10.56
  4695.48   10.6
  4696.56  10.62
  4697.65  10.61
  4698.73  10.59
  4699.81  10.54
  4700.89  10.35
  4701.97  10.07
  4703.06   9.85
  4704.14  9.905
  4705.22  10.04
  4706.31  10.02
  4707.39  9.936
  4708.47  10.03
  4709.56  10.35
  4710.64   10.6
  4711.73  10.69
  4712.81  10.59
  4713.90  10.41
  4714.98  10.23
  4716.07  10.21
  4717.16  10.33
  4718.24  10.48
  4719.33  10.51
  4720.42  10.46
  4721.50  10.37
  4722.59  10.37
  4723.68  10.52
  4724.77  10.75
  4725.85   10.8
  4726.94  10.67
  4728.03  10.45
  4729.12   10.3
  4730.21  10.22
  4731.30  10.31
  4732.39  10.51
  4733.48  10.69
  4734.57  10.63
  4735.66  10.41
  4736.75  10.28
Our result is 0.3 angstrom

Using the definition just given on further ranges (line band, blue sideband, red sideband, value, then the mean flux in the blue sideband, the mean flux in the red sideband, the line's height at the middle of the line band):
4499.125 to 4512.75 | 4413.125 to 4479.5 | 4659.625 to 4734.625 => -0.7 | 10.1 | 10.4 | 10.2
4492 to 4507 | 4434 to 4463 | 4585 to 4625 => -0.5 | 9.87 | 10.7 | 10.1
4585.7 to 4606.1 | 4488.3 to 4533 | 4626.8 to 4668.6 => 0.1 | 10.5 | 10.6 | 10.5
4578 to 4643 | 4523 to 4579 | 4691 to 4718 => -1.1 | 10.5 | 10.3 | 10.4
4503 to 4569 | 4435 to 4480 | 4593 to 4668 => -1.4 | 10.1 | 10.7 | 10.4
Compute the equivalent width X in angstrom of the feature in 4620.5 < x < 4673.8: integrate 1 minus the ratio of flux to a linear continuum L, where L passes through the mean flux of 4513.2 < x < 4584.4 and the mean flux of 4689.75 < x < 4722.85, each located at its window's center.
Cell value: -1.1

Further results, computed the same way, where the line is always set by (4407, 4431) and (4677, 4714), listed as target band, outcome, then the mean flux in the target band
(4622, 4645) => -0.8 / 10.6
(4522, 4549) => -0.5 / 10.3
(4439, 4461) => 0.2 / 9.92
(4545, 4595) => -2.2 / 10.6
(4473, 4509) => -2.0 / 10.6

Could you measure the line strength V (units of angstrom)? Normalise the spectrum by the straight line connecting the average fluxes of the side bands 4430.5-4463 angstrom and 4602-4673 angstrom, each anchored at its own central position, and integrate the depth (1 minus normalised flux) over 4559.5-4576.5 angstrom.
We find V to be -0.9 angstrom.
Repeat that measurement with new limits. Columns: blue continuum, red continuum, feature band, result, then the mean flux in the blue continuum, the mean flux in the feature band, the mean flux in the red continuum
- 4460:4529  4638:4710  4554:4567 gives -0.8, 10.5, 11.1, 10.4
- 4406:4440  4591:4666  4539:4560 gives -0.4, 9.9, 10.6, 10.7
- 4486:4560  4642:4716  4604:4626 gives -0.8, 10.5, 10.8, 10.5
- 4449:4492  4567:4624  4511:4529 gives -0.4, 10.3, 10.6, 10.7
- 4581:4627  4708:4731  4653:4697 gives 0.0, 10.7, 10.5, 10.4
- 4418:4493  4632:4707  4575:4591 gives -0.2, 10.2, 10.5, 10.5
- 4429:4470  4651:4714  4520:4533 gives -0.1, 9.95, 10.2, 10.5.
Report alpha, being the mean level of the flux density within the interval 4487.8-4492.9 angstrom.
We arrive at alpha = 10.5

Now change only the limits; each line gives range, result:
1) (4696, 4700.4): 10.6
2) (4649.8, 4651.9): 10.7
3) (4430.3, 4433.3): 10.2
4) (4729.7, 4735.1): 10.5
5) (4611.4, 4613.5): 10.9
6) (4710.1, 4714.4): 10.6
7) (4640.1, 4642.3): 10.4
